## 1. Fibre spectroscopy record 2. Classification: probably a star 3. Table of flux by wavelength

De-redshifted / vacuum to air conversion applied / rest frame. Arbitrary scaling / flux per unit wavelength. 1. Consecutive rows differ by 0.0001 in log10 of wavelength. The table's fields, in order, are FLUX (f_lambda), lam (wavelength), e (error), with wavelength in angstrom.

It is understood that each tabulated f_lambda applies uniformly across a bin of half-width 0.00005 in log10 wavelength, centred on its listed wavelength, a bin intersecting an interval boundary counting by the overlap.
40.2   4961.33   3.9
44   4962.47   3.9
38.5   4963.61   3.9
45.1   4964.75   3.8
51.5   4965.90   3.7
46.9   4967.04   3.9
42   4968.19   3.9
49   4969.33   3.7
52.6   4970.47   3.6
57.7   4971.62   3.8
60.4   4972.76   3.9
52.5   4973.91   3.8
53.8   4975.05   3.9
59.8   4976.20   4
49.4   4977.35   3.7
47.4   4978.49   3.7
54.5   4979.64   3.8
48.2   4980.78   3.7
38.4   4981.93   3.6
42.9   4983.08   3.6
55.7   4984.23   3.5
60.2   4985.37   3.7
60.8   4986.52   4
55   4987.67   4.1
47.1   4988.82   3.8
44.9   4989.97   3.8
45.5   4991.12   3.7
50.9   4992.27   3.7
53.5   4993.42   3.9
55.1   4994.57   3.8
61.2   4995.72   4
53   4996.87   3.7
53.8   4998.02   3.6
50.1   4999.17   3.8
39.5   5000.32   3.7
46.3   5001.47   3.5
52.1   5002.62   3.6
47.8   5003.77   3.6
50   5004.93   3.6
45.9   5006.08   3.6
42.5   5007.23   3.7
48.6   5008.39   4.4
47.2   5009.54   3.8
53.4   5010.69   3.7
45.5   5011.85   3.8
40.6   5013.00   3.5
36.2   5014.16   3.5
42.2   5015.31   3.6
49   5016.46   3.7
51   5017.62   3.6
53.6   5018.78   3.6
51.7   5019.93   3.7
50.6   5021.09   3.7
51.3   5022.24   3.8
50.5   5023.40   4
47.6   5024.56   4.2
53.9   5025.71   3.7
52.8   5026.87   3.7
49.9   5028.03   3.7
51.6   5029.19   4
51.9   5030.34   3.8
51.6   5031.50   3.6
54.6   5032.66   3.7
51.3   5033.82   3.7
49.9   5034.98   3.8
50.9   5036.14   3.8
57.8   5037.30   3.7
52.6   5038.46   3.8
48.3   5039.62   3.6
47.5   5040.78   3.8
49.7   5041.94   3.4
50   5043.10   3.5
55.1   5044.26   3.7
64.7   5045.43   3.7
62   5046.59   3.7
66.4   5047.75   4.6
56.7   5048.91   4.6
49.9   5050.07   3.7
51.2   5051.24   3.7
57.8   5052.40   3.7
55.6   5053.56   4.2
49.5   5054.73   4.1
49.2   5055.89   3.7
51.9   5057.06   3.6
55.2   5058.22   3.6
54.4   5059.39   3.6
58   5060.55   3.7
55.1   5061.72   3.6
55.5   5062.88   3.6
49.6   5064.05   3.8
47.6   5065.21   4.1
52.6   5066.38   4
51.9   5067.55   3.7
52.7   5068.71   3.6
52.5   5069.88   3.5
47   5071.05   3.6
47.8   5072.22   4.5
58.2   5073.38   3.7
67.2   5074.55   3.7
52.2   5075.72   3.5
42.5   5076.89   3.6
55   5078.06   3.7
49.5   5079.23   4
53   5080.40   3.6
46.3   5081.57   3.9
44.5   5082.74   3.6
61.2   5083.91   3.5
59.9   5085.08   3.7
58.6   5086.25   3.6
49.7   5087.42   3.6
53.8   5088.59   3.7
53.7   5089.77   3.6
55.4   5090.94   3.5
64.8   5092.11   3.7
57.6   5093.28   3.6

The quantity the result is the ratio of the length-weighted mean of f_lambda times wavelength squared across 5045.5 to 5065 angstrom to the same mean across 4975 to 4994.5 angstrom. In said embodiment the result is 1.11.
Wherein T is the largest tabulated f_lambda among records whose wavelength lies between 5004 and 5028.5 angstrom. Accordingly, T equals 53.9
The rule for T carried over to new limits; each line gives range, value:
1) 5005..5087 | 67.2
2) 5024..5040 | 57.8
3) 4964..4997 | 61.2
